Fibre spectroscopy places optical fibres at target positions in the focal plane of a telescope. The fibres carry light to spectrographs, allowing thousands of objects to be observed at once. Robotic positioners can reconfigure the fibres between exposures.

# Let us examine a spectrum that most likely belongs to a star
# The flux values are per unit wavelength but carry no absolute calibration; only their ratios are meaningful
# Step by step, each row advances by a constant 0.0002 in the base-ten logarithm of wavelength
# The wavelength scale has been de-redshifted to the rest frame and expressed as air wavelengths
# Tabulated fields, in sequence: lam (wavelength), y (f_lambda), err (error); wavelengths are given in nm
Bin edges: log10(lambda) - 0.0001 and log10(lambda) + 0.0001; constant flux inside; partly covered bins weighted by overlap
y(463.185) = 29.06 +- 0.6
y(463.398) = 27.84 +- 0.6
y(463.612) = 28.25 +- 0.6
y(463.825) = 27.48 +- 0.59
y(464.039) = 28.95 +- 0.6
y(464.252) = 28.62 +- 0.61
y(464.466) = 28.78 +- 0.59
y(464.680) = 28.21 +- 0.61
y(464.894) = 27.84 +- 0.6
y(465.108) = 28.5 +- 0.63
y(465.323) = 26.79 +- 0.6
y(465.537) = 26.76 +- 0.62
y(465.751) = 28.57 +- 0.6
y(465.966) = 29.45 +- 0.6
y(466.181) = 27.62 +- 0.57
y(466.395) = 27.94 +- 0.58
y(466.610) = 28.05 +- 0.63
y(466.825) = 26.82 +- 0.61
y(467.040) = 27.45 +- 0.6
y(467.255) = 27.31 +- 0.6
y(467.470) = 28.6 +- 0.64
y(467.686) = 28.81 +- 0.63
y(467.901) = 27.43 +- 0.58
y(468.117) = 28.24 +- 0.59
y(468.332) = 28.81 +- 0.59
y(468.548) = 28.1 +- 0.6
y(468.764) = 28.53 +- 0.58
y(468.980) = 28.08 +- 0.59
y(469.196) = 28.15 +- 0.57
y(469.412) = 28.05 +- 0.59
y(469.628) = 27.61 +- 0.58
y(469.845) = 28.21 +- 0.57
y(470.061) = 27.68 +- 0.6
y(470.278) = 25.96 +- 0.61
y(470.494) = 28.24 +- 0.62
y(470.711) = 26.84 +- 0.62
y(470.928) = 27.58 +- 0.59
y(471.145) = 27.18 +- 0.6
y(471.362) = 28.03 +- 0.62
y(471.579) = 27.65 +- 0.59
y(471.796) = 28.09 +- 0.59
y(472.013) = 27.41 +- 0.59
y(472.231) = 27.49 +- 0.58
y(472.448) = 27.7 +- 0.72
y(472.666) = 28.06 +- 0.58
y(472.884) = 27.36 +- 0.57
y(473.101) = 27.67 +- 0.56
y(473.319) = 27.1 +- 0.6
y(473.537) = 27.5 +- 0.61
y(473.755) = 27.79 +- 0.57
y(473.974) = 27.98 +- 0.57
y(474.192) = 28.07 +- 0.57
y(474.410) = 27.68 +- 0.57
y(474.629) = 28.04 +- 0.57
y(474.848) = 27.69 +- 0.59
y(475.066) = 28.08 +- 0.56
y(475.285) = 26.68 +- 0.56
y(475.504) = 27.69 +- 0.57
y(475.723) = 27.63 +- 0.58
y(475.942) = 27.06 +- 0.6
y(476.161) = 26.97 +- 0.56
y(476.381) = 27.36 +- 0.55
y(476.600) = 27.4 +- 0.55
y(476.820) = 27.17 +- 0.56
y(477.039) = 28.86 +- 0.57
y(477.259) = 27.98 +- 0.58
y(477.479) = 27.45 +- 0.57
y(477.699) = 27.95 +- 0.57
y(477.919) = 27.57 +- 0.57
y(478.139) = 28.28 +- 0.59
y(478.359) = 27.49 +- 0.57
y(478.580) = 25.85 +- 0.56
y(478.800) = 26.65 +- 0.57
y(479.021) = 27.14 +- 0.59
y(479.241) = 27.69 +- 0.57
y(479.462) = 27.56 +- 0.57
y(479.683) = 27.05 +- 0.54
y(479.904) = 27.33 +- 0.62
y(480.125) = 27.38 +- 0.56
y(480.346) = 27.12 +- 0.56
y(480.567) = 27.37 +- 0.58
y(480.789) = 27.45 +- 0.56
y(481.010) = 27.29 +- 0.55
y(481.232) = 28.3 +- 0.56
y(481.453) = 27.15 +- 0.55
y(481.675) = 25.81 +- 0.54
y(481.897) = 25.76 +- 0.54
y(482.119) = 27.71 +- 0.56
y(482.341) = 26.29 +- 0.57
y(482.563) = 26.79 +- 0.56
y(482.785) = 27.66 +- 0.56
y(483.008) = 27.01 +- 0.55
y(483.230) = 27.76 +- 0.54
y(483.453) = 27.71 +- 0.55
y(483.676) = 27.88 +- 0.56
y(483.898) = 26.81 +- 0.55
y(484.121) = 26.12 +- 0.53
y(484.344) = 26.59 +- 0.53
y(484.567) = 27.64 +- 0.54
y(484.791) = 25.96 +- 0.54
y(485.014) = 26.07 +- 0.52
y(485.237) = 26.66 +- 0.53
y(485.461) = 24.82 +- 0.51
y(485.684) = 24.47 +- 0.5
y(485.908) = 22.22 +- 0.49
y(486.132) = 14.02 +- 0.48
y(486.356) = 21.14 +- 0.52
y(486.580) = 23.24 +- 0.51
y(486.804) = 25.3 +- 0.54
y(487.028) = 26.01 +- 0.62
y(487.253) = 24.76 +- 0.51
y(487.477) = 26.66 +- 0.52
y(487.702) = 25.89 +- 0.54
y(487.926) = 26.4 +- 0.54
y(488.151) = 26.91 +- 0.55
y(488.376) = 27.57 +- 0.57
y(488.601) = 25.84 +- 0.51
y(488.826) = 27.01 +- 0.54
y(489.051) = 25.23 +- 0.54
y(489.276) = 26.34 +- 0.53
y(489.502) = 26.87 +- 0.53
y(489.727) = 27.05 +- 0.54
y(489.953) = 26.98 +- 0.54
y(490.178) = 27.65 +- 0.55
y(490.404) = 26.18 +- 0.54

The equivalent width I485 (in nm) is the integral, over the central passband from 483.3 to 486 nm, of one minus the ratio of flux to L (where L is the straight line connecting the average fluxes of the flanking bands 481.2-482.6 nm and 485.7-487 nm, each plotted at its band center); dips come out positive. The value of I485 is -0.281 nm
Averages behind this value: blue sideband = 26.8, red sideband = 21.7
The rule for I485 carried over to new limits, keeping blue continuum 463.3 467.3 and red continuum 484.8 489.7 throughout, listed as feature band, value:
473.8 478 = -0.18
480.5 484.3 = -0.21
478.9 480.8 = -0.10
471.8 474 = -0.06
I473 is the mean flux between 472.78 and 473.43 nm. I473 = 27.4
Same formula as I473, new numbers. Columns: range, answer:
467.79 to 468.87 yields 28.2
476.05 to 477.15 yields 27.5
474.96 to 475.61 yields 27.5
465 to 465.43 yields 27.6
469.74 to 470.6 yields 27.5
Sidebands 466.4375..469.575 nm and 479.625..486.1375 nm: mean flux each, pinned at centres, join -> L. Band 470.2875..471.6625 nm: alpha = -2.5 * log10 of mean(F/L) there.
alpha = 0.01 mag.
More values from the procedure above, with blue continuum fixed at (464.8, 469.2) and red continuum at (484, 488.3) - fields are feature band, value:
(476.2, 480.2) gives -0.05 mag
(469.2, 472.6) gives -0.01 mag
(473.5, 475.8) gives -0.04 mag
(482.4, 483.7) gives -0.09 mag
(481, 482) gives -0.05 mag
